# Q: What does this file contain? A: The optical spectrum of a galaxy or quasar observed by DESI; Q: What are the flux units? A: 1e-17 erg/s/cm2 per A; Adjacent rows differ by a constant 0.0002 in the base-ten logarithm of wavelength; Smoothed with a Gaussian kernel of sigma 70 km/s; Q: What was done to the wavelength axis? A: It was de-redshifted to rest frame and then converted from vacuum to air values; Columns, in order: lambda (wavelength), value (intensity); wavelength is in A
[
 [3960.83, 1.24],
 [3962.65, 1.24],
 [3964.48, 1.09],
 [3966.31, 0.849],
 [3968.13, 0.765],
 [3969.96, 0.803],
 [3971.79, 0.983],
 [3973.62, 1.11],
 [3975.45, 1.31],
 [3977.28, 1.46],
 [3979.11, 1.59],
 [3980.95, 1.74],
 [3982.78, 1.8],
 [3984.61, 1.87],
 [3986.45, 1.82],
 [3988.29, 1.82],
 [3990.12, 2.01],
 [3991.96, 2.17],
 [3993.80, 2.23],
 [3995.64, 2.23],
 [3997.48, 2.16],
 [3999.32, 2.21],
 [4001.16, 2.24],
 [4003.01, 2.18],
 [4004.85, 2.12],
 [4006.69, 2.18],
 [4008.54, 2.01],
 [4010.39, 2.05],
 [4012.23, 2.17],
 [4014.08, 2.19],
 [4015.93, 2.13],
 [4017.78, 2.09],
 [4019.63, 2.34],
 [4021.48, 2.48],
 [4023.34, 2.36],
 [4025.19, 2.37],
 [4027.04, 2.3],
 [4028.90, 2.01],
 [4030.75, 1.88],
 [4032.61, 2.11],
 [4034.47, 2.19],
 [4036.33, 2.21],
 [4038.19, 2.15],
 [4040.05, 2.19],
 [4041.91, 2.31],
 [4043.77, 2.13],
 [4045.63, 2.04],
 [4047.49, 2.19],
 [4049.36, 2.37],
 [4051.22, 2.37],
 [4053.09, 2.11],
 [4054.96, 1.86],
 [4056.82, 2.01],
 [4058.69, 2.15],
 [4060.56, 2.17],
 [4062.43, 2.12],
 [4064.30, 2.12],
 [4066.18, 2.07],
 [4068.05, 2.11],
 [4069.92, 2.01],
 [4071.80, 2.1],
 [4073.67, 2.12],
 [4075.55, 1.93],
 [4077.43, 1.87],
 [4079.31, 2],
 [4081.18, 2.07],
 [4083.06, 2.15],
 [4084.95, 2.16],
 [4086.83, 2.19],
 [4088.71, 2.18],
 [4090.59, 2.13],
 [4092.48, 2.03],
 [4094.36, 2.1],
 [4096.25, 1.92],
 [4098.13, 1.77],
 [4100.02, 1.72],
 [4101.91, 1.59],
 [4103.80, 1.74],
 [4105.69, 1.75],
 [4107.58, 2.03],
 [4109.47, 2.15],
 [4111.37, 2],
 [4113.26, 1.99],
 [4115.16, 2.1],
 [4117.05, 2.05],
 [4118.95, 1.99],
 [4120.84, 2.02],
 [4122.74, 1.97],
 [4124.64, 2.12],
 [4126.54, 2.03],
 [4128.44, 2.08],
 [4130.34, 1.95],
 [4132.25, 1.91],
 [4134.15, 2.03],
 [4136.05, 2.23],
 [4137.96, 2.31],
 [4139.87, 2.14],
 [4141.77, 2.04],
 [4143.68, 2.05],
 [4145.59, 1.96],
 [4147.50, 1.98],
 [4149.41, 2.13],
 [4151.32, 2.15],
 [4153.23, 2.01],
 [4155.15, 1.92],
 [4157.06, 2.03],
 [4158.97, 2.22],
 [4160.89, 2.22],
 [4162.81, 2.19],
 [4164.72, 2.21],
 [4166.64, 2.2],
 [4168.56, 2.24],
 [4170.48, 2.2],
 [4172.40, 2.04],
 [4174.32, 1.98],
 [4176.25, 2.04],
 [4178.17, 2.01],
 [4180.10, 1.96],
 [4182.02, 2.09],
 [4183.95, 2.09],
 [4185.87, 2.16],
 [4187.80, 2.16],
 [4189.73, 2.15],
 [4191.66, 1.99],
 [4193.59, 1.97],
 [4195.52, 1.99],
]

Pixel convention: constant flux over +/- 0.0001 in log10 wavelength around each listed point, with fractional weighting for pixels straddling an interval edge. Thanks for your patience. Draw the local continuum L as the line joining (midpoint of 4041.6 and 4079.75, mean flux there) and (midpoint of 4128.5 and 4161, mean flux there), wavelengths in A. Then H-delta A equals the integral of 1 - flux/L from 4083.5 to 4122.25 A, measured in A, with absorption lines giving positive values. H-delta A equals 1.92 A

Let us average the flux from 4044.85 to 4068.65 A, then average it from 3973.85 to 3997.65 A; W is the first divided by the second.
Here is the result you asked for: 1.2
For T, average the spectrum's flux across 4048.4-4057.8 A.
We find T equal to 2.14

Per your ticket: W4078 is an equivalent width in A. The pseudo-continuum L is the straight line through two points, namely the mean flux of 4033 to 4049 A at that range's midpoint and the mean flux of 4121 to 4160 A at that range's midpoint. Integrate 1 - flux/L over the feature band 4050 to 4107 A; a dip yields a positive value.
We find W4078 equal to 3.1 A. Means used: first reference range 2.18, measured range 2.02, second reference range 2.06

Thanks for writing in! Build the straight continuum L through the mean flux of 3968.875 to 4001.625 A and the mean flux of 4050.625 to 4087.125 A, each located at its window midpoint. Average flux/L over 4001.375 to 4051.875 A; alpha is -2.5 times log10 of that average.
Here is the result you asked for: -0.15 mag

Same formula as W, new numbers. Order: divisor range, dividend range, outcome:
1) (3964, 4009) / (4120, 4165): 1.21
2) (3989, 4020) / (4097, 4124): 0.89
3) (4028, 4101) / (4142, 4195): 1.00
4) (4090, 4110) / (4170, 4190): 1.10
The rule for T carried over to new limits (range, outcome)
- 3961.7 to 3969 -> 0.989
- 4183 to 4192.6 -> 2.11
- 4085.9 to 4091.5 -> 2.17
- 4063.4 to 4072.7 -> 2.08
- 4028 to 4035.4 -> 2.05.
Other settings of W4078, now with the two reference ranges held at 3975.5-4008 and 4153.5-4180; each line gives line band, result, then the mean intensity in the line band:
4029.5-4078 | -2.2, 2.11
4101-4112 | 1.0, 1.87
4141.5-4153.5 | 0.3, 2.05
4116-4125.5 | 0.2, 2.03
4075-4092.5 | -0.3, 2.08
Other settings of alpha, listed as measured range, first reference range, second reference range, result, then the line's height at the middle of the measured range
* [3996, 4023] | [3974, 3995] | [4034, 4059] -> -0.13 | 1.94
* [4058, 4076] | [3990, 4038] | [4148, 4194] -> 0.03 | 2.15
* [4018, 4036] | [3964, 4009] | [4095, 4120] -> -0.24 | 1.78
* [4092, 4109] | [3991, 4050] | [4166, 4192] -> 0.16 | 2.14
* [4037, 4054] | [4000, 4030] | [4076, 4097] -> -0.03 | 2.14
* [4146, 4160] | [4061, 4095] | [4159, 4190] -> 0.03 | 2.11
